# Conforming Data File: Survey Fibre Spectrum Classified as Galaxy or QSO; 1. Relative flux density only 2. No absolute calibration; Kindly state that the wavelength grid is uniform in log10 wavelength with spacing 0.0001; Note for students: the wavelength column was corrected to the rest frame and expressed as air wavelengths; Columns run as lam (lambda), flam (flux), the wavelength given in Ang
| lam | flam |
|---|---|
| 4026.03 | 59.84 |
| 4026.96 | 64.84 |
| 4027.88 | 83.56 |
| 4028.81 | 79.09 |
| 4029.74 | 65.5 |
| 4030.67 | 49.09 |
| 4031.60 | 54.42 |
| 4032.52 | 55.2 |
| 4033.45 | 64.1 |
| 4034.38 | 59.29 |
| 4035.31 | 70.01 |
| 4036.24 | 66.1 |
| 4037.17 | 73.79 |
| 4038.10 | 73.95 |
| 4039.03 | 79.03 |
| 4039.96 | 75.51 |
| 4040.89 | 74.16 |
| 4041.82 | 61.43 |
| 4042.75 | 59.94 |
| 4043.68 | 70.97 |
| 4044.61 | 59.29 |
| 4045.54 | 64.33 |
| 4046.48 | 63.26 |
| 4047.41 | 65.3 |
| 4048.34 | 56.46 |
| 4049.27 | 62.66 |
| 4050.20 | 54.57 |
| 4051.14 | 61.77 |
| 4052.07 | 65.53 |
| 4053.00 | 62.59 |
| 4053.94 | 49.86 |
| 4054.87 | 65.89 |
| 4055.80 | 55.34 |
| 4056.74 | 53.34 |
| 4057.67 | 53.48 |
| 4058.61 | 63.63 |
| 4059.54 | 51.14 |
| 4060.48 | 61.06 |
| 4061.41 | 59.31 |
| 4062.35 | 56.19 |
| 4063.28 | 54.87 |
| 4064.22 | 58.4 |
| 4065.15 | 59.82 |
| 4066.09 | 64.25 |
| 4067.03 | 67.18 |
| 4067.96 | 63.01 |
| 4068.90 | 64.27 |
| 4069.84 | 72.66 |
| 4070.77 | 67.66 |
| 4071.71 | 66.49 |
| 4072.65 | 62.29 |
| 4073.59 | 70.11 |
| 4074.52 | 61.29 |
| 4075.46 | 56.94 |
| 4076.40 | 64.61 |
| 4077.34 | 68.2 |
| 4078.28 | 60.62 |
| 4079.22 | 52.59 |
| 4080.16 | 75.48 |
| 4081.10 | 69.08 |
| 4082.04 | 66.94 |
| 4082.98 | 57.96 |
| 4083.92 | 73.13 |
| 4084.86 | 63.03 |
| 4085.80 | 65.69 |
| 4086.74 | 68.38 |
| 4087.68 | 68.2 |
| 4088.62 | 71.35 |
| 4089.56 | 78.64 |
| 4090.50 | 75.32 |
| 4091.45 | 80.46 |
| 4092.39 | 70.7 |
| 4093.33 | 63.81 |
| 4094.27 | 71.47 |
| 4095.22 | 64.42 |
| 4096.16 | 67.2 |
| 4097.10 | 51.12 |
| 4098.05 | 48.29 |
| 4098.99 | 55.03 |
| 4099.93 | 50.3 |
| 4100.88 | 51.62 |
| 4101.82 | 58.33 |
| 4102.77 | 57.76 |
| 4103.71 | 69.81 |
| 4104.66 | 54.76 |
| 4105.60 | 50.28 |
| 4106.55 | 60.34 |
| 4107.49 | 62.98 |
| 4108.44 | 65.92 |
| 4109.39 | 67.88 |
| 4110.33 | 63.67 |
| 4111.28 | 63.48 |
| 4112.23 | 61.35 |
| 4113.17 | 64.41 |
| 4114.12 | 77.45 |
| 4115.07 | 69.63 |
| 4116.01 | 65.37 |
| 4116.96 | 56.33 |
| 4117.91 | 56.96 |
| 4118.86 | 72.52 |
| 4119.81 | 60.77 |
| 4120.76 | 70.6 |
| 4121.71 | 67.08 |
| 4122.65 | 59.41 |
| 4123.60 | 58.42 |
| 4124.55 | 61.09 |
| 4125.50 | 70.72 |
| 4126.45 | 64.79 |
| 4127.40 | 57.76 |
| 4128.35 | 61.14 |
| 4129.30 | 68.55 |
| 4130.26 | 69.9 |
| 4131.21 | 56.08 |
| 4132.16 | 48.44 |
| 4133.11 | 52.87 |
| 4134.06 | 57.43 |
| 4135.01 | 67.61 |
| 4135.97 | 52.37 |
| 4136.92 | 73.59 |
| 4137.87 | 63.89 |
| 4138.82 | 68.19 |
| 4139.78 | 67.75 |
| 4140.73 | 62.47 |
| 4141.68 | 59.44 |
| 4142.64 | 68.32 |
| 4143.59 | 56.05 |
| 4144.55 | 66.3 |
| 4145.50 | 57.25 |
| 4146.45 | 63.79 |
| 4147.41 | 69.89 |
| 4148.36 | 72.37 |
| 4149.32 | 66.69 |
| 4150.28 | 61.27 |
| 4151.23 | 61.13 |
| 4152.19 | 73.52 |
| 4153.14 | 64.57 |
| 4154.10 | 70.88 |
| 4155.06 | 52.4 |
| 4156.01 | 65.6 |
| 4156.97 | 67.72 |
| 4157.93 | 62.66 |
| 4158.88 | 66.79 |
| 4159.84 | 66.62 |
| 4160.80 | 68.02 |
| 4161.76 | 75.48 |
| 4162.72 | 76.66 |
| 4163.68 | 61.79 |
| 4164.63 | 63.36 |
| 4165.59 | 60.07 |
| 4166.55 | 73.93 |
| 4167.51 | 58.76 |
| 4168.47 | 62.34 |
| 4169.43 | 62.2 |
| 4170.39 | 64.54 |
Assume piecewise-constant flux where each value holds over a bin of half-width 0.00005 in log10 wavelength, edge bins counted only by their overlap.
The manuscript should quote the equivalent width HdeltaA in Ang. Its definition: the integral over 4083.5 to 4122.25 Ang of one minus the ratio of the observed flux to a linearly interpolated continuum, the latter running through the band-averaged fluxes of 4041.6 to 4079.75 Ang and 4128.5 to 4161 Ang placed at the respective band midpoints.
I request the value -1.1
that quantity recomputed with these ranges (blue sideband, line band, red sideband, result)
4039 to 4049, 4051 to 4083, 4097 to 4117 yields 1.0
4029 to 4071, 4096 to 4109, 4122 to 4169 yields 1.3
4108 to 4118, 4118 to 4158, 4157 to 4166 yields 1.5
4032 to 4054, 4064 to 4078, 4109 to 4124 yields 0.1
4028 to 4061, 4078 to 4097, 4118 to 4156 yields -1.4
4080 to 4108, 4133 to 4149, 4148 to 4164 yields 0.5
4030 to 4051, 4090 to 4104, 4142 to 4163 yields 0.6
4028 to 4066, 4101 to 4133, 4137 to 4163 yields 1.0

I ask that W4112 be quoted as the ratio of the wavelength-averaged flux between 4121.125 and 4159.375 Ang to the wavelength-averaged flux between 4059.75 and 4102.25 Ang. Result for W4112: 0.99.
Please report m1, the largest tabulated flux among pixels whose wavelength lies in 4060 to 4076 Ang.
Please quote 72.66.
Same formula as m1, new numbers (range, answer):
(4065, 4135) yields 80.46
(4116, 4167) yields 76.66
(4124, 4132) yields 70.72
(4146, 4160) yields 73.52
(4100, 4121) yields 77.45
